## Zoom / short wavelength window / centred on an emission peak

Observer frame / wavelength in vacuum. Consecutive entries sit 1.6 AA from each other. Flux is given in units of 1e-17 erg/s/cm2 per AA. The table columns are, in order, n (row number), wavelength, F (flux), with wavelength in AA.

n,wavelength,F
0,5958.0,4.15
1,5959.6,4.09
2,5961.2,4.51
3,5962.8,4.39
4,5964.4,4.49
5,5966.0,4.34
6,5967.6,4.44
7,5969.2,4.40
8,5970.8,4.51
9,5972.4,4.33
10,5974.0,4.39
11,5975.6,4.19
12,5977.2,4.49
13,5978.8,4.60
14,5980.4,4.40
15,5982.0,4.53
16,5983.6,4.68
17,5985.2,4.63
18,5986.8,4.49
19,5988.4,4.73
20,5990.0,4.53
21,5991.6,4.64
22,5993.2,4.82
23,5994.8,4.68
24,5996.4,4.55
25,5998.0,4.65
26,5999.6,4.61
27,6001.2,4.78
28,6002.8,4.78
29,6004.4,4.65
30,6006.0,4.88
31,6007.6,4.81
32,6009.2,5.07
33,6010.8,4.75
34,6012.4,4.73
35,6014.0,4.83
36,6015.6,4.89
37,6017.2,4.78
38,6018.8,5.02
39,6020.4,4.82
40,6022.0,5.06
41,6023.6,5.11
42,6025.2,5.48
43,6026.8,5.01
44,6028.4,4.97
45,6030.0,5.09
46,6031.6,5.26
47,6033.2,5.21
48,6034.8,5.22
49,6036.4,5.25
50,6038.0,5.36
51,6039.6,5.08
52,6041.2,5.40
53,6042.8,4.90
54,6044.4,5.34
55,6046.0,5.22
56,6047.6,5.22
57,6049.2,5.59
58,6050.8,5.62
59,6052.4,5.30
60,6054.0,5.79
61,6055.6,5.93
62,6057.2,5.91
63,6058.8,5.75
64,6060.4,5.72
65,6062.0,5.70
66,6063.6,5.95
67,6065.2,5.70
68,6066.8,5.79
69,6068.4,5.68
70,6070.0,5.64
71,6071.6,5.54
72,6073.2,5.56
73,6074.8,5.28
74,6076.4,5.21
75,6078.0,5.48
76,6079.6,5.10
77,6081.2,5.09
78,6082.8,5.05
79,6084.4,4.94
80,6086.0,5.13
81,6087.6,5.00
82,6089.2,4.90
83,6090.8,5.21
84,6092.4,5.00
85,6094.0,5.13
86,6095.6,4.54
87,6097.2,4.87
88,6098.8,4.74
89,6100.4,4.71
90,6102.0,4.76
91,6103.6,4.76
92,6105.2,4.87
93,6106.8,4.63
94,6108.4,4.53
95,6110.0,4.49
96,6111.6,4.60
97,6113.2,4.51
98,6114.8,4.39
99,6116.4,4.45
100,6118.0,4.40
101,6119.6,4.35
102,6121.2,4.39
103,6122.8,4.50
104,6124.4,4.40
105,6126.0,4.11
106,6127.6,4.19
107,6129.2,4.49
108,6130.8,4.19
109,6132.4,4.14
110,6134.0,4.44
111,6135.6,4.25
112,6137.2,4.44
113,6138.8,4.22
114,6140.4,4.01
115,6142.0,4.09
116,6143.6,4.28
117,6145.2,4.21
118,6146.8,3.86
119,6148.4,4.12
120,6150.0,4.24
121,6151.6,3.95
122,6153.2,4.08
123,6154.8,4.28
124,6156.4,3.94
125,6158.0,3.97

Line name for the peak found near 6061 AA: C III]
